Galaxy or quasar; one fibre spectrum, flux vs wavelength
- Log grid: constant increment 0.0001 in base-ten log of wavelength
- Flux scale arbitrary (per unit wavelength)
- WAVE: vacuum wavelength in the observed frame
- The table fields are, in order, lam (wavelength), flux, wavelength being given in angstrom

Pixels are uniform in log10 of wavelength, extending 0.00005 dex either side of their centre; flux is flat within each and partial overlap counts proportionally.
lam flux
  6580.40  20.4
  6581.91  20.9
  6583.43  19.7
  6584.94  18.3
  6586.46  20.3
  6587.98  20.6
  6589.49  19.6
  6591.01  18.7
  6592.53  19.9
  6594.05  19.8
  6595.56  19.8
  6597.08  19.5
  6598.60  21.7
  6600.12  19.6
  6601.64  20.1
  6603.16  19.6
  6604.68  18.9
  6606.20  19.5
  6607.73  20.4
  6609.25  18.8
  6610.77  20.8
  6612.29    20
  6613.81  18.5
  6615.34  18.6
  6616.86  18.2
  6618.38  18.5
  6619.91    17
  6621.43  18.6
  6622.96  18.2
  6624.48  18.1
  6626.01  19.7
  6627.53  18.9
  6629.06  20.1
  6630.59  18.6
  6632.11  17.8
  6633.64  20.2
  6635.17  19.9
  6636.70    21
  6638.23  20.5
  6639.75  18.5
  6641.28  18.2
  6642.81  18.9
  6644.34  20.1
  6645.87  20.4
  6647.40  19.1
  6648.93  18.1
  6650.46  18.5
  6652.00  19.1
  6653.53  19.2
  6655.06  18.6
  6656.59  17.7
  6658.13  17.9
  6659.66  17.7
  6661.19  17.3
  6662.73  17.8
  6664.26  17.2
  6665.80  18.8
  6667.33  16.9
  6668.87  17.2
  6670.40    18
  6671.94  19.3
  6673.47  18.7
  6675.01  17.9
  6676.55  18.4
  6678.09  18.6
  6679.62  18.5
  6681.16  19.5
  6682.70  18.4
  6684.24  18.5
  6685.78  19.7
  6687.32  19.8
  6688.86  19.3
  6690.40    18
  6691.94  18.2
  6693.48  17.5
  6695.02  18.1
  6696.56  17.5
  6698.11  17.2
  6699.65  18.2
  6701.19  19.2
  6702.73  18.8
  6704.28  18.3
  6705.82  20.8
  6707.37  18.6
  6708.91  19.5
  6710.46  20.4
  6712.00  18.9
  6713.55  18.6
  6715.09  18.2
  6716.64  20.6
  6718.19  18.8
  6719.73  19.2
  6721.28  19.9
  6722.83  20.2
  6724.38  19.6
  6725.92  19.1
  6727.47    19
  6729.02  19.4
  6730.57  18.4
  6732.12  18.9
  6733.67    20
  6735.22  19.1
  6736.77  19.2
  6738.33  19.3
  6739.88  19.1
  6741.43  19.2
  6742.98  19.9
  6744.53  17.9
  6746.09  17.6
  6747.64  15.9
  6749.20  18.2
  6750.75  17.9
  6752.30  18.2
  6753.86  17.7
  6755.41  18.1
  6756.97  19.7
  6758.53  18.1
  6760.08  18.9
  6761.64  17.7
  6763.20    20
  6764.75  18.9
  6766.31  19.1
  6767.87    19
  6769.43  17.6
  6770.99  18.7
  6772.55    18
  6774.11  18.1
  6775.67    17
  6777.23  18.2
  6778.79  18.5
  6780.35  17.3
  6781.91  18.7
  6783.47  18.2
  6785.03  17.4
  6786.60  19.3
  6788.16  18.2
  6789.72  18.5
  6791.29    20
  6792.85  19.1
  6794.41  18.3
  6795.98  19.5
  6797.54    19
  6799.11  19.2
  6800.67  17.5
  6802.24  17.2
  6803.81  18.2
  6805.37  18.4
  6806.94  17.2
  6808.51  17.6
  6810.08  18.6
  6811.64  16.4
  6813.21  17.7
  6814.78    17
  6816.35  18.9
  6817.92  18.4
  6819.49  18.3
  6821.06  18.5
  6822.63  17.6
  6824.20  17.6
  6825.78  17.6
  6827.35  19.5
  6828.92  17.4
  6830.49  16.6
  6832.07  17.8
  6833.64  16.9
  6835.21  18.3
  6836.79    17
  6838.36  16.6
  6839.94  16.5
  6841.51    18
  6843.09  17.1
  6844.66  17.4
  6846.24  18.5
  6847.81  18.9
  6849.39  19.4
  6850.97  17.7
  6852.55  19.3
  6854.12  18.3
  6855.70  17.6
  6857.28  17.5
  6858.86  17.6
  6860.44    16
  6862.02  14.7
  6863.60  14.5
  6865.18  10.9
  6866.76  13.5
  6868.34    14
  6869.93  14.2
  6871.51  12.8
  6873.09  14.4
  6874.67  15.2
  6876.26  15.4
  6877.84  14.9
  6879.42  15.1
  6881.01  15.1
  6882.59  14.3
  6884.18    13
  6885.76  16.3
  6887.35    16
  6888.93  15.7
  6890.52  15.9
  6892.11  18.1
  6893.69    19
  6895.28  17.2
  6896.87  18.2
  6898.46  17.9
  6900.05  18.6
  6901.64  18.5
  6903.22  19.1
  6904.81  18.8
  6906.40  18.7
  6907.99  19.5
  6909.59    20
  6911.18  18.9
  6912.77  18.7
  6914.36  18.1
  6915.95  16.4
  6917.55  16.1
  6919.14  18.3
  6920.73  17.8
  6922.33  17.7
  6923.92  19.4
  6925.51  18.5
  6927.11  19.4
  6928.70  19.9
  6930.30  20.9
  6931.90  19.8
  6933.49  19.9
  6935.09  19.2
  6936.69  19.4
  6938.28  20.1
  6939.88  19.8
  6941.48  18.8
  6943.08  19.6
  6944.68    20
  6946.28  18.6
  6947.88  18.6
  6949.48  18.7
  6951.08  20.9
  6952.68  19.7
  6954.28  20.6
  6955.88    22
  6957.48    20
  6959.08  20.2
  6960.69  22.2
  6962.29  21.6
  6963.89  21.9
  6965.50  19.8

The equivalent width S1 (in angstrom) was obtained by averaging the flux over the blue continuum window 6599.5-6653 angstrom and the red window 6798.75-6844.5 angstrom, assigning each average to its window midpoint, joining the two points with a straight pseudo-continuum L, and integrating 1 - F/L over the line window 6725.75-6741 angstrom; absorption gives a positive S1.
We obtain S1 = -0.66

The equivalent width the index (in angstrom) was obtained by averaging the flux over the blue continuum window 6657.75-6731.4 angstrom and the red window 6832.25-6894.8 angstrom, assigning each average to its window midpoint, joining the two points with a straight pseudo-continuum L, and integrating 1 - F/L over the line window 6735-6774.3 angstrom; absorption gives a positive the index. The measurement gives -1.6 angstrom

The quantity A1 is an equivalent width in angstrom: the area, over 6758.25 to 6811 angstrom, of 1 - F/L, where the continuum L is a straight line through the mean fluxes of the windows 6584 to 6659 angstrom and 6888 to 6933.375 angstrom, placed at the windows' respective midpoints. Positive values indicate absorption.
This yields 1.1 angstrom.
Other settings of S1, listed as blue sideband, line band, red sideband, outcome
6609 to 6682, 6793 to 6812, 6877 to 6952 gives 0.2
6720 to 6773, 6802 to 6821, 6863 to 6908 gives -0.4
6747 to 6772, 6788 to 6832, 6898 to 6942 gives 0.9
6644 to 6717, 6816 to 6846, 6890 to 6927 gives 1.1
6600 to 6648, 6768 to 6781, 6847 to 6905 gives -0.4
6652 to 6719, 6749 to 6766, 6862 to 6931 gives -0.5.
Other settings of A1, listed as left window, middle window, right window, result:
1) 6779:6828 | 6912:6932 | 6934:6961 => 1.1 angstrom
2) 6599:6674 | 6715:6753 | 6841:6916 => -1.9 angstrom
